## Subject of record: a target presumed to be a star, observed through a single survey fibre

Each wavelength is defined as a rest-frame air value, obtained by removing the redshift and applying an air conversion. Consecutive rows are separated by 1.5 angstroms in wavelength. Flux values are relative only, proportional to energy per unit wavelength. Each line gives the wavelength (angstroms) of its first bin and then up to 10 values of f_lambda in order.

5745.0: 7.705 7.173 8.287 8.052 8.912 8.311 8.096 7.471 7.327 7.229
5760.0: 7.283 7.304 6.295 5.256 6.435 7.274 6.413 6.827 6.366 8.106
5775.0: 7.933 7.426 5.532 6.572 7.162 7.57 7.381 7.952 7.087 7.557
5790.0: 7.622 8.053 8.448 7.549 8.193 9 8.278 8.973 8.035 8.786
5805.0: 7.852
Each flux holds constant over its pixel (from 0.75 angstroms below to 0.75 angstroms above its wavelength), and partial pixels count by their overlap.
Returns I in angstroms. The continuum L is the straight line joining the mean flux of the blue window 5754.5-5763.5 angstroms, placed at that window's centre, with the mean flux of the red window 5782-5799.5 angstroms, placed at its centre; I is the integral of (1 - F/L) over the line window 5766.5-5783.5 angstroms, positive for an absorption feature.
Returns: 1.20 angstroms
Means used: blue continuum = 7.2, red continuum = 7.89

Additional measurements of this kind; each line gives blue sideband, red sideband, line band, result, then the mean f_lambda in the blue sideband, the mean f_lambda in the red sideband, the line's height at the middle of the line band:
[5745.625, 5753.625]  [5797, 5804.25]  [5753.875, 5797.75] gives 5.9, 8.14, 8.6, 8.38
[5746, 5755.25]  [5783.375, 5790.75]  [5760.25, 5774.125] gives 2.0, 8.13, 7.52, 7.85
